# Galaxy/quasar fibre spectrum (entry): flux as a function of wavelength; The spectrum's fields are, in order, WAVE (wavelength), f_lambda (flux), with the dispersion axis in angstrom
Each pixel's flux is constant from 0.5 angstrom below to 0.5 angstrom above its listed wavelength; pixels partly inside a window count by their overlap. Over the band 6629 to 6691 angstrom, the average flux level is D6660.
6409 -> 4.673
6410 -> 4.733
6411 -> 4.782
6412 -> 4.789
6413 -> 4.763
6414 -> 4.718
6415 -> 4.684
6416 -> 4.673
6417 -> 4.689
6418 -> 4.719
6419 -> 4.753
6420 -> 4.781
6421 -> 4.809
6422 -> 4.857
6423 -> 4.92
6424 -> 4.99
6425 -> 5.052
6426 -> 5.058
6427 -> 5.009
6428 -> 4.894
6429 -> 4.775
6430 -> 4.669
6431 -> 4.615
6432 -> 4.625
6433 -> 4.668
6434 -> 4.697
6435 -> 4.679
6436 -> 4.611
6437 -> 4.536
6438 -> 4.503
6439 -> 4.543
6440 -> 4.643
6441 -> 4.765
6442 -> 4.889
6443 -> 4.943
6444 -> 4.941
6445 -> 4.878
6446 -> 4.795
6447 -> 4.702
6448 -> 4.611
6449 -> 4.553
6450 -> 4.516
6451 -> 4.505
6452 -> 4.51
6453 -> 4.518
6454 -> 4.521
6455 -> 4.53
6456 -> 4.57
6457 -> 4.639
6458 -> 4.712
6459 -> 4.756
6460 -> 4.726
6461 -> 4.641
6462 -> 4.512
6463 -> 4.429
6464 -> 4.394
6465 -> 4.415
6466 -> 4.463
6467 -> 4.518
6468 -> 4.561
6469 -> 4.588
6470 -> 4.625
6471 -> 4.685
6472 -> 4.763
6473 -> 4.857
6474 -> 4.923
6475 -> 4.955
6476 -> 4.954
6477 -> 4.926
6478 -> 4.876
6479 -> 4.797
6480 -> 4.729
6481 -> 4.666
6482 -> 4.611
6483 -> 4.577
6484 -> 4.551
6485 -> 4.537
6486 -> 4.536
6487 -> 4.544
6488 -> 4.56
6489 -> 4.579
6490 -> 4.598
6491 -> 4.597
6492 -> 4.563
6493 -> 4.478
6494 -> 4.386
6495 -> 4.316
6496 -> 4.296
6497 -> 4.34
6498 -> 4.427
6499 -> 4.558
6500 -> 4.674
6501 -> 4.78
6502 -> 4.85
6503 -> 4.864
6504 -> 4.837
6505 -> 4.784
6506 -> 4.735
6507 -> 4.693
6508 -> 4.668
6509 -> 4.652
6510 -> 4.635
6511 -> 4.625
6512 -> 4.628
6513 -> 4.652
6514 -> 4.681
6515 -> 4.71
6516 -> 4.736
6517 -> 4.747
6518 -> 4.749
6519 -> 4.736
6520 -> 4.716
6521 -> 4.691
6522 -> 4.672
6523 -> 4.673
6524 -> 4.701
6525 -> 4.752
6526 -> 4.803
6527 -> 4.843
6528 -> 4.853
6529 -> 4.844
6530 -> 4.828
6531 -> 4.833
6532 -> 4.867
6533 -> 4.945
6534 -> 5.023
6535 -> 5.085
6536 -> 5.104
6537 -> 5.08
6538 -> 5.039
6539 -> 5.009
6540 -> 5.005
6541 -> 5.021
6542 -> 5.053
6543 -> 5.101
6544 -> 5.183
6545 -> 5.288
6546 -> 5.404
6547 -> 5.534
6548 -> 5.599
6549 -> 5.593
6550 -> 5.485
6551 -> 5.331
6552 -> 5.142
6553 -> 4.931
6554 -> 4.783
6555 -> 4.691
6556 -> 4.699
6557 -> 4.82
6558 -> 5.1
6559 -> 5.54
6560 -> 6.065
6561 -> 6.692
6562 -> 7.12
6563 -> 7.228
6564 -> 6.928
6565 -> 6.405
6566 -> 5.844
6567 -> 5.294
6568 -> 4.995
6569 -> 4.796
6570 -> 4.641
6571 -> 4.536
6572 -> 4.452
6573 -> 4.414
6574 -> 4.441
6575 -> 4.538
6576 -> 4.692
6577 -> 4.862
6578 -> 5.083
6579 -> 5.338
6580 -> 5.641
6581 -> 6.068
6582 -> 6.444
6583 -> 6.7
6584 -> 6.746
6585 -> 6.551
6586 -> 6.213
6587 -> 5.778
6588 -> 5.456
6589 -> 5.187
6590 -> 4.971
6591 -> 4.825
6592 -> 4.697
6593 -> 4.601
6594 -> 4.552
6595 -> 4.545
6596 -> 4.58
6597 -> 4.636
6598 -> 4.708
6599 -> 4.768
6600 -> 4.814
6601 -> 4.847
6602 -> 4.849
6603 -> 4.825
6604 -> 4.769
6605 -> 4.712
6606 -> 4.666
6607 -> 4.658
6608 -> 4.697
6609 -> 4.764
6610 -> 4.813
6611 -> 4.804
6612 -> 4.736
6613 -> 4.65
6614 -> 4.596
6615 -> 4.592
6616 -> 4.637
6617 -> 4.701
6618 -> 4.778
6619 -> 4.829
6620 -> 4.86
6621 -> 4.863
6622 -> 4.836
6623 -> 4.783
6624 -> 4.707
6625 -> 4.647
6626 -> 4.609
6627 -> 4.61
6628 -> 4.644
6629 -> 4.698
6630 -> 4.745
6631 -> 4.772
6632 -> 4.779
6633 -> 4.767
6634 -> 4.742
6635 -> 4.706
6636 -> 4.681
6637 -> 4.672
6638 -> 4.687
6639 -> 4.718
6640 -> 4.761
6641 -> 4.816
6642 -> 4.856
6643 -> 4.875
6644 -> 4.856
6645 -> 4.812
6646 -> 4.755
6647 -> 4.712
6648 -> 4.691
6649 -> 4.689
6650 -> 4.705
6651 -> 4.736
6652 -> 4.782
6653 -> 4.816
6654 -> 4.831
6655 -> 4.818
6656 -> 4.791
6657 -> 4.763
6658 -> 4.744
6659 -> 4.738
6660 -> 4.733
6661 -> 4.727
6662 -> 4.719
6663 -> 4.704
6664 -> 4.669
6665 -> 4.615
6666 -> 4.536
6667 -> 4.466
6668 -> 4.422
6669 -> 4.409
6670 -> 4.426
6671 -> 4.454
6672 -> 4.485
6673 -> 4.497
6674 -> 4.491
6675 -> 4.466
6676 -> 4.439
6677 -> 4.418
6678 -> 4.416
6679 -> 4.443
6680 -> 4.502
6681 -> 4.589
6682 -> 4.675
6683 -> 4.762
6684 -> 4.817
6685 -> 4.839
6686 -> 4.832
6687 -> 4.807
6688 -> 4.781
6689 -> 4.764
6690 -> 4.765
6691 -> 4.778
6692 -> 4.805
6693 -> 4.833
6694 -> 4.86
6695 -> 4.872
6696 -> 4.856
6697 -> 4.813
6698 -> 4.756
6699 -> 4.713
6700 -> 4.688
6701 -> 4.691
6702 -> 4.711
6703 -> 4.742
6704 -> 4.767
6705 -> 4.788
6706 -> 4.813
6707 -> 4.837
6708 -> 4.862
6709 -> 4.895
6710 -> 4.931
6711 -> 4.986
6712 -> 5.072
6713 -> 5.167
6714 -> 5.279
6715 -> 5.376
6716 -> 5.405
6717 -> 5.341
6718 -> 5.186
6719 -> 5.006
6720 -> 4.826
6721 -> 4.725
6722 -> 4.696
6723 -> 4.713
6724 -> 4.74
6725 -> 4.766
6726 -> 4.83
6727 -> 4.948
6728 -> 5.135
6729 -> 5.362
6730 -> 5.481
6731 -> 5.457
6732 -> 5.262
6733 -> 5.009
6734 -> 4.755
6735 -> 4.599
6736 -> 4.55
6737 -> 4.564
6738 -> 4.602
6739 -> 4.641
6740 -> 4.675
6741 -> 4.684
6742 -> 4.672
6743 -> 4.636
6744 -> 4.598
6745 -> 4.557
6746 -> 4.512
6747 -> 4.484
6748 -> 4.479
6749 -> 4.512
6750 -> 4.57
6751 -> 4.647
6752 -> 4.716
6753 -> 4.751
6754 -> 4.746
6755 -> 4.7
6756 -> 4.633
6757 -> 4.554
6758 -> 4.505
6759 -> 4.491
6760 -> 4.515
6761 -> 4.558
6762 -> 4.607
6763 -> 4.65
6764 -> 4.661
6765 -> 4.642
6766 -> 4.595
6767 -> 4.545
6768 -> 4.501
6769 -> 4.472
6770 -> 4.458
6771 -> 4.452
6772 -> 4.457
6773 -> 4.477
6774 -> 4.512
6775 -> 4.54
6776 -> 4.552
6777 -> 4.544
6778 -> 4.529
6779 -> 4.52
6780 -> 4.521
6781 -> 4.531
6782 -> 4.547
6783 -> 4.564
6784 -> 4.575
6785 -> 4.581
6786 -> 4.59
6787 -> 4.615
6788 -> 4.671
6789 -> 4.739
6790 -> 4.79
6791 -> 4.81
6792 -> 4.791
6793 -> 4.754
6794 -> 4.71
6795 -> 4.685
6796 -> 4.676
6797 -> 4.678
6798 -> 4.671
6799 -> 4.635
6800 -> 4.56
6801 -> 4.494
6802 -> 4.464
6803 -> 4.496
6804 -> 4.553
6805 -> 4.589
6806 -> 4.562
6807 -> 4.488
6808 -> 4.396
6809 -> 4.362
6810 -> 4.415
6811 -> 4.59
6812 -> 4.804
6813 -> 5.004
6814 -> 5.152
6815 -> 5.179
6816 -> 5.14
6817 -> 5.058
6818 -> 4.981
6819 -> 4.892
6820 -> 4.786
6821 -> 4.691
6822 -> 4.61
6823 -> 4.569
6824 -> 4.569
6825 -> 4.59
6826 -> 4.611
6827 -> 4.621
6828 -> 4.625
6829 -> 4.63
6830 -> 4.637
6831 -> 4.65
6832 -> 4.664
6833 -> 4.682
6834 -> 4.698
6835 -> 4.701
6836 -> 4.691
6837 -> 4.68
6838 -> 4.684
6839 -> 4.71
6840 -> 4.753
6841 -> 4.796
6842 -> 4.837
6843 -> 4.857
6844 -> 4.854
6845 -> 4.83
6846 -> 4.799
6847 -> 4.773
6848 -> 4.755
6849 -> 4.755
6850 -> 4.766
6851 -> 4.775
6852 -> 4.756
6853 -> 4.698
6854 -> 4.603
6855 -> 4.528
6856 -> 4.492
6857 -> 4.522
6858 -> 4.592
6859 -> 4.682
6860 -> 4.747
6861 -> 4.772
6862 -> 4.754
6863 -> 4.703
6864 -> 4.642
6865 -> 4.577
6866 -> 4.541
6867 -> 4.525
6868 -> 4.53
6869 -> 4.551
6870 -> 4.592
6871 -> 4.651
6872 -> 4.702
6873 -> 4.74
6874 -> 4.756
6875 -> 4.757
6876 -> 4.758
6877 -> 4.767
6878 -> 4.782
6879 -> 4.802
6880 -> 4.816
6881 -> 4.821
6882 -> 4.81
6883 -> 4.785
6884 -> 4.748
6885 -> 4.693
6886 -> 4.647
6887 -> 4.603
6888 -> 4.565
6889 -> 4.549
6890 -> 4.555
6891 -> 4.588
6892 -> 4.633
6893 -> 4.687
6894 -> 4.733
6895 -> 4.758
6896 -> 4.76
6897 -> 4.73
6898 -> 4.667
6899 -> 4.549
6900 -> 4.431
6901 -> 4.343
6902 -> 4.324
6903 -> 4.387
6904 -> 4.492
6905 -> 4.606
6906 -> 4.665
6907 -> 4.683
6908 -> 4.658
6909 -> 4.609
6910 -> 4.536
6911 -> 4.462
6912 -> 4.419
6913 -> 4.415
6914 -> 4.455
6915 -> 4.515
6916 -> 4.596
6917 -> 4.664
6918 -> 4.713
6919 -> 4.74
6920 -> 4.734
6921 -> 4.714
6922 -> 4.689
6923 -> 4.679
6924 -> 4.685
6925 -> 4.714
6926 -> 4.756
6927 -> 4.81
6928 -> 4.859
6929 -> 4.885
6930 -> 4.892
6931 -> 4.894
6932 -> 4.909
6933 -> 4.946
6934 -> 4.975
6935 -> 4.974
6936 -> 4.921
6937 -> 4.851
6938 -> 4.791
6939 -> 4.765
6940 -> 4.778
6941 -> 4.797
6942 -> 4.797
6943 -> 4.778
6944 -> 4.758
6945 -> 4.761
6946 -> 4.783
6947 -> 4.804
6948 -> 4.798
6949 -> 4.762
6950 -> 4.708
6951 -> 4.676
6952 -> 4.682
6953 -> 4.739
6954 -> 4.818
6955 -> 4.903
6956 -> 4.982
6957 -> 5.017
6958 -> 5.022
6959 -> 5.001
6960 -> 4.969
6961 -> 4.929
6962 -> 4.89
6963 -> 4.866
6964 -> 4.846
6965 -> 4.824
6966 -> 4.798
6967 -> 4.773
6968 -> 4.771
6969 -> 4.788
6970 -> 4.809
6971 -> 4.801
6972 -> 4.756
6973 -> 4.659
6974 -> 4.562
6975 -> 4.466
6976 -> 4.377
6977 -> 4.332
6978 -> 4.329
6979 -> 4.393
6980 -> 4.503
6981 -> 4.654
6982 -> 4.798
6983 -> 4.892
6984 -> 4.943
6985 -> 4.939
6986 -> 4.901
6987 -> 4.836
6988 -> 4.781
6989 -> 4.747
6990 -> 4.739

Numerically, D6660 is 4.68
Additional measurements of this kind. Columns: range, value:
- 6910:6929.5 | 4.65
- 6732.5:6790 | 4.59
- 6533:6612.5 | 5.21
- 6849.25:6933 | 4.66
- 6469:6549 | 4.79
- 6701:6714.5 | 4.9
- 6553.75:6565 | 5.84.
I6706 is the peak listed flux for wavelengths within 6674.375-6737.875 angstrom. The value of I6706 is 5.481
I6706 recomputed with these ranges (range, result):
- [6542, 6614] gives 7.228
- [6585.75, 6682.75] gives 6.213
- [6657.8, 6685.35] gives 4.839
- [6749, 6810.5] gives 4.81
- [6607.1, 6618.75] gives 4.813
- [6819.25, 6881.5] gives 4.857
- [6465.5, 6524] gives 4.955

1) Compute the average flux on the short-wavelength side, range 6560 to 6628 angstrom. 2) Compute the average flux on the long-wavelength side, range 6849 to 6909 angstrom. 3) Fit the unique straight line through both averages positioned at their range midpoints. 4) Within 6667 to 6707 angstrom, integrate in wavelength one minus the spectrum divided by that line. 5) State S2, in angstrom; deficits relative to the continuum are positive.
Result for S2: 2.4 angstrom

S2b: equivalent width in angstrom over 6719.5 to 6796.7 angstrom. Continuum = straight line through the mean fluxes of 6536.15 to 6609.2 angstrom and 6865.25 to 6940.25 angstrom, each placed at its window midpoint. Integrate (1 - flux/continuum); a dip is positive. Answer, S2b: 4.0 angstrom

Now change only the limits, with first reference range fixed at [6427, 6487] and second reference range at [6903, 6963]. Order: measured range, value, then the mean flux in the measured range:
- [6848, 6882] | 0.44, 4.68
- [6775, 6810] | 1.02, 4.59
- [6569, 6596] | -2.99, 5.21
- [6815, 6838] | 0.05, 4.73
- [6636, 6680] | 0.47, 4.65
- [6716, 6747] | -0.89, 4.85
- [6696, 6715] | -0.65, 4.88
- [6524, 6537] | -0.61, 4.9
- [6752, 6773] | 0.66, 4.58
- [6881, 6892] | 0.20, 4.66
